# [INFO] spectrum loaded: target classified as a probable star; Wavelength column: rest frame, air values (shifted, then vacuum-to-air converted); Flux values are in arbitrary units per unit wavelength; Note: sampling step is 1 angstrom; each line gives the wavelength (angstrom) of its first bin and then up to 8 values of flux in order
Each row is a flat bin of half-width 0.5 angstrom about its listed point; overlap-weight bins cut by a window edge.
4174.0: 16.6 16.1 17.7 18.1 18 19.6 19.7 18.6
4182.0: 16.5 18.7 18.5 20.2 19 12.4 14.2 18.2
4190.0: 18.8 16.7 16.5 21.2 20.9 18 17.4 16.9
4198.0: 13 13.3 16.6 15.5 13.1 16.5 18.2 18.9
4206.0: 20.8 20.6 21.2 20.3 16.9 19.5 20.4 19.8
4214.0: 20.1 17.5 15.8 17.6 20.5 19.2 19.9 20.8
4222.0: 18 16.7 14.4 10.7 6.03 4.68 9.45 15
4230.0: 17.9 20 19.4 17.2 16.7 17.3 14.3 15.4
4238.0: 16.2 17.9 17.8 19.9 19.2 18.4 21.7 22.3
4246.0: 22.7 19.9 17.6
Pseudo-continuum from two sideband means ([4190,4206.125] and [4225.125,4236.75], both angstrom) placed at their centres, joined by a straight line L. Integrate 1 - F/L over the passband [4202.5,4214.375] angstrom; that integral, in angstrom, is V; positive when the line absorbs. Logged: -2.4 angstrom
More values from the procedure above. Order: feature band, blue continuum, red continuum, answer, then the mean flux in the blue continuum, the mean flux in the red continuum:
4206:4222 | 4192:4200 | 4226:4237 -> -3.4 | 17.2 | 14.8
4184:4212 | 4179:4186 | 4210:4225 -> 1.4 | 18.8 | 18.3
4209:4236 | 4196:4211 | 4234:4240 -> 0.3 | 17.4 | 16.4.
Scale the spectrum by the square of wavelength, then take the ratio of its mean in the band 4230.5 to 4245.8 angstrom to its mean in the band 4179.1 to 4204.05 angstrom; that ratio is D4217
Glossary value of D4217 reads 1.09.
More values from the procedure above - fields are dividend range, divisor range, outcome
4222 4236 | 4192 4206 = 0.86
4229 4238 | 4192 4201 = 1.02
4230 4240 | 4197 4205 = 1.13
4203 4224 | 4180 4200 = 1.10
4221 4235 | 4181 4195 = 0.84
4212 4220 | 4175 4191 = 1.08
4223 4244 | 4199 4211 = 0.88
